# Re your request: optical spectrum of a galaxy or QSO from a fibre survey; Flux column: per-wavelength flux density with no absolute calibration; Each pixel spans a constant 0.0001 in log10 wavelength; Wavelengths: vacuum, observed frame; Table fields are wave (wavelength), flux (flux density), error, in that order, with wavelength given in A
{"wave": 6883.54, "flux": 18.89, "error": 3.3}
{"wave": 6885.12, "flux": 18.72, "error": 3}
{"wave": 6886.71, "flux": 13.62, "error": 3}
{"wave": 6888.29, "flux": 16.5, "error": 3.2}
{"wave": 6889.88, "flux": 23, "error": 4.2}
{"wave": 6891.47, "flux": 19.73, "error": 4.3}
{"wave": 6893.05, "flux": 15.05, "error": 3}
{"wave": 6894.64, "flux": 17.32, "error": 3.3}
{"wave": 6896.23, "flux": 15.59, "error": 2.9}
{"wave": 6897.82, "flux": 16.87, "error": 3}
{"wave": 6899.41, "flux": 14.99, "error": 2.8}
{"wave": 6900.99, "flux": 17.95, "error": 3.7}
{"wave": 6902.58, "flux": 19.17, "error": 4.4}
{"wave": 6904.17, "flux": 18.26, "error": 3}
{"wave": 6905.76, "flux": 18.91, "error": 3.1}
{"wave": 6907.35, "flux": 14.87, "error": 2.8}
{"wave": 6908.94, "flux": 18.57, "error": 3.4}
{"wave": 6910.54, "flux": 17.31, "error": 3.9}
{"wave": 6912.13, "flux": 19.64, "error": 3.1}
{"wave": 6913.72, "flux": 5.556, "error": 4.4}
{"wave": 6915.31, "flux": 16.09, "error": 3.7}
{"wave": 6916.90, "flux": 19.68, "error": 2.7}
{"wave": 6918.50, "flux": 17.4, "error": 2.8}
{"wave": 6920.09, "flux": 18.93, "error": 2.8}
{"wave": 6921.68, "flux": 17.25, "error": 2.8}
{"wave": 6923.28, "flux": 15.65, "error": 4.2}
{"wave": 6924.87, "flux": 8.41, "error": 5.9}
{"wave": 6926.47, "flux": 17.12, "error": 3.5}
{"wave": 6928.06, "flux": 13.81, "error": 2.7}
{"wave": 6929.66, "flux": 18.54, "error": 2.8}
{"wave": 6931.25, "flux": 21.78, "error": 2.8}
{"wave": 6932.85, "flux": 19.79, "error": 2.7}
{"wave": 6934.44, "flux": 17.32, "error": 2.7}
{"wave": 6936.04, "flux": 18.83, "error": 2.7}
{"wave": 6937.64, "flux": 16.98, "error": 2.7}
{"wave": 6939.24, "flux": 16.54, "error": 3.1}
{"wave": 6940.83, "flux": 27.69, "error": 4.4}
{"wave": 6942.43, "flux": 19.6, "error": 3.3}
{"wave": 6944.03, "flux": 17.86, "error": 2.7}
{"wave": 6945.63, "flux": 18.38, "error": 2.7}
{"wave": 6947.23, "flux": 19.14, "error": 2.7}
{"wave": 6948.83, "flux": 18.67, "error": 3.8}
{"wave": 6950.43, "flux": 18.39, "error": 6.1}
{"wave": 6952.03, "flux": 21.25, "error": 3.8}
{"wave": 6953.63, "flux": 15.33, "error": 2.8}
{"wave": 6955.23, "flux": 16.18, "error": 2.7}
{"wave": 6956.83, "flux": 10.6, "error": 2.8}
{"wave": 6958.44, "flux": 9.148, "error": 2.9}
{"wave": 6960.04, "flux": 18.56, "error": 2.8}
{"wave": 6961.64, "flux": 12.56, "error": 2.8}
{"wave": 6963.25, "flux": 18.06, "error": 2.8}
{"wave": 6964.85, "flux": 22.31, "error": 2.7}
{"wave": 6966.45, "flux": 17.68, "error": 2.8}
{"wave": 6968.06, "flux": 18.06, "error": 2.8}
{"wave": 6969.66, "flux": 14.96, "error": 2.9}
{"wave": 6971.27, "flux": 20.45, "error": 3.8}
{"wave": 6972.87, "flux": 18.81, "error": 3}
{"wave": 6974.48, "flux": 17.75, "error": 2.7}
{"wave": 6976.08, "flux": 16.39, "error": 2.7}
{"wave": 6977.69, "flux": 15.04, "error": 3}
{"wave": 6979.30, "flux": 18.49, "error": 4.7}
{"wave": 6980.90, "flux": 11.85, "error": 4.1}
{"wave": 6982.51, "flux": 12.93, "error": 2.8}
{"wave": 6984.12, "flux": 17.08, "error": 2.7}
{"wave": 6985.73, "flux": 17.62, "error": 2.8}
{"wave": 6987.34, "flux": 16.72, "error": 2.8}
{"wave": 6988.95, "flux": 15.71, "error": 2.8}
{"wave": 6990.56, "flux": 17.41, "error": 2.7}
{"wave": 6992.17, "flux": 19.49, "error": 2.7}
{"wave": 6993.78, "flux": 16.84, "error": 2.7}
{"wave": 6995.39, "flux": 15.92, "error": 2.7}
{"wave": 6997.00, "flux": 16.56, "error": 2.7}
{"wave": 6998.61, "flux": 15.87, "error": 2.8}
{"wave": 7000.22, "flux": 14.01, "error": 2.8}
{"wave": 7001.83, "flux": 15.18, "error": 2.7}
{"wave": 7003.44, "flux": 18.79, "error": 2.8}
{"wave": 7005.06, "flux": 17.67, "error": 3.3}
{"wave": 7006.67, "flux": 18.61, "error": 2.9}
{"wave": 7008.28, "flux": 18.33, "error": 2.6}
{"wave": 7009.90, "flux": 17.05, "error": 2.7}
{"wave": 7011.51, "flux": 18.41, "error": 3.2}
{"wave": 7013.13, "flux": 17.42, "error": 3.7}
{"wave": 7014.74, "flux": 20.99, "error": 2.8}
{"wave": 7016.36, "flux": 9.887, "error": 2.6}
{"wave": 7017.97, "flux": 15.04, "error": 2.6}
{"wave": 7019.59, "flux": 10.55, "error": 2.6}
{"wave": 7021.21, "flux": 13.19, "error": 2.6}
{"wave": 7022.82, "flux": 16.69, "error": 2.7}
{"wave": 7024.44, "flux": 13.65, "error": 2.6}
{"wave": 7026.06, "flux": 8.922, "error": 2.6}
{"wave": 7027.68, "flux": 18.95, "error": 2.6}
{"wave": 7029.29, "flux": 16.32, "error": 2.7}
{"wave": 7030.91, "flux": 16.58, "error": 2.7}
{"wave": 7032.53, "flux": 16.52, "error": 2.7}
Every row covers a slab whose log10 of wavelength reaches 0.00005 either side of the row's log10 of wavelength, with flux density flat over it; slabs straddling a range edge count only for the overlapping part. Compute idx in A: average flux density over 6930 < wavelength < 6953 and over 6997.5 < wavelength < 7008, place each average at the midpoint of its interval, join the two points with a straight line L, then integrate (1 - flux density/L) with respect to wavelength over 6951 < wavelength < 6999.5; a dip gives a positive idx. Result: 3.8 A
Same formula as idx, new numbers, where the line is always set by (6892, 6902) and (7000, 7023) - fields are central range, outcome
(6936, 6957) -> -2.7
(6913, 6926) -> 1.1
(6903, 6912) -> -0.8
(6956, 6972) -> 0.1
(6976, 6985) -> 0.6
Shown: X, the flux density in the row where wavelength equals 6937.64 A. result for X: 16.98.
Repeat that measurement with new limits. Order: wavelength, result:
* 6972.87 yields 18.81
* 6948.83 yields 18.67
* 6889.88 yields 23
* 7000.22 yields 14.01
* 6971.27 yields 20.45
